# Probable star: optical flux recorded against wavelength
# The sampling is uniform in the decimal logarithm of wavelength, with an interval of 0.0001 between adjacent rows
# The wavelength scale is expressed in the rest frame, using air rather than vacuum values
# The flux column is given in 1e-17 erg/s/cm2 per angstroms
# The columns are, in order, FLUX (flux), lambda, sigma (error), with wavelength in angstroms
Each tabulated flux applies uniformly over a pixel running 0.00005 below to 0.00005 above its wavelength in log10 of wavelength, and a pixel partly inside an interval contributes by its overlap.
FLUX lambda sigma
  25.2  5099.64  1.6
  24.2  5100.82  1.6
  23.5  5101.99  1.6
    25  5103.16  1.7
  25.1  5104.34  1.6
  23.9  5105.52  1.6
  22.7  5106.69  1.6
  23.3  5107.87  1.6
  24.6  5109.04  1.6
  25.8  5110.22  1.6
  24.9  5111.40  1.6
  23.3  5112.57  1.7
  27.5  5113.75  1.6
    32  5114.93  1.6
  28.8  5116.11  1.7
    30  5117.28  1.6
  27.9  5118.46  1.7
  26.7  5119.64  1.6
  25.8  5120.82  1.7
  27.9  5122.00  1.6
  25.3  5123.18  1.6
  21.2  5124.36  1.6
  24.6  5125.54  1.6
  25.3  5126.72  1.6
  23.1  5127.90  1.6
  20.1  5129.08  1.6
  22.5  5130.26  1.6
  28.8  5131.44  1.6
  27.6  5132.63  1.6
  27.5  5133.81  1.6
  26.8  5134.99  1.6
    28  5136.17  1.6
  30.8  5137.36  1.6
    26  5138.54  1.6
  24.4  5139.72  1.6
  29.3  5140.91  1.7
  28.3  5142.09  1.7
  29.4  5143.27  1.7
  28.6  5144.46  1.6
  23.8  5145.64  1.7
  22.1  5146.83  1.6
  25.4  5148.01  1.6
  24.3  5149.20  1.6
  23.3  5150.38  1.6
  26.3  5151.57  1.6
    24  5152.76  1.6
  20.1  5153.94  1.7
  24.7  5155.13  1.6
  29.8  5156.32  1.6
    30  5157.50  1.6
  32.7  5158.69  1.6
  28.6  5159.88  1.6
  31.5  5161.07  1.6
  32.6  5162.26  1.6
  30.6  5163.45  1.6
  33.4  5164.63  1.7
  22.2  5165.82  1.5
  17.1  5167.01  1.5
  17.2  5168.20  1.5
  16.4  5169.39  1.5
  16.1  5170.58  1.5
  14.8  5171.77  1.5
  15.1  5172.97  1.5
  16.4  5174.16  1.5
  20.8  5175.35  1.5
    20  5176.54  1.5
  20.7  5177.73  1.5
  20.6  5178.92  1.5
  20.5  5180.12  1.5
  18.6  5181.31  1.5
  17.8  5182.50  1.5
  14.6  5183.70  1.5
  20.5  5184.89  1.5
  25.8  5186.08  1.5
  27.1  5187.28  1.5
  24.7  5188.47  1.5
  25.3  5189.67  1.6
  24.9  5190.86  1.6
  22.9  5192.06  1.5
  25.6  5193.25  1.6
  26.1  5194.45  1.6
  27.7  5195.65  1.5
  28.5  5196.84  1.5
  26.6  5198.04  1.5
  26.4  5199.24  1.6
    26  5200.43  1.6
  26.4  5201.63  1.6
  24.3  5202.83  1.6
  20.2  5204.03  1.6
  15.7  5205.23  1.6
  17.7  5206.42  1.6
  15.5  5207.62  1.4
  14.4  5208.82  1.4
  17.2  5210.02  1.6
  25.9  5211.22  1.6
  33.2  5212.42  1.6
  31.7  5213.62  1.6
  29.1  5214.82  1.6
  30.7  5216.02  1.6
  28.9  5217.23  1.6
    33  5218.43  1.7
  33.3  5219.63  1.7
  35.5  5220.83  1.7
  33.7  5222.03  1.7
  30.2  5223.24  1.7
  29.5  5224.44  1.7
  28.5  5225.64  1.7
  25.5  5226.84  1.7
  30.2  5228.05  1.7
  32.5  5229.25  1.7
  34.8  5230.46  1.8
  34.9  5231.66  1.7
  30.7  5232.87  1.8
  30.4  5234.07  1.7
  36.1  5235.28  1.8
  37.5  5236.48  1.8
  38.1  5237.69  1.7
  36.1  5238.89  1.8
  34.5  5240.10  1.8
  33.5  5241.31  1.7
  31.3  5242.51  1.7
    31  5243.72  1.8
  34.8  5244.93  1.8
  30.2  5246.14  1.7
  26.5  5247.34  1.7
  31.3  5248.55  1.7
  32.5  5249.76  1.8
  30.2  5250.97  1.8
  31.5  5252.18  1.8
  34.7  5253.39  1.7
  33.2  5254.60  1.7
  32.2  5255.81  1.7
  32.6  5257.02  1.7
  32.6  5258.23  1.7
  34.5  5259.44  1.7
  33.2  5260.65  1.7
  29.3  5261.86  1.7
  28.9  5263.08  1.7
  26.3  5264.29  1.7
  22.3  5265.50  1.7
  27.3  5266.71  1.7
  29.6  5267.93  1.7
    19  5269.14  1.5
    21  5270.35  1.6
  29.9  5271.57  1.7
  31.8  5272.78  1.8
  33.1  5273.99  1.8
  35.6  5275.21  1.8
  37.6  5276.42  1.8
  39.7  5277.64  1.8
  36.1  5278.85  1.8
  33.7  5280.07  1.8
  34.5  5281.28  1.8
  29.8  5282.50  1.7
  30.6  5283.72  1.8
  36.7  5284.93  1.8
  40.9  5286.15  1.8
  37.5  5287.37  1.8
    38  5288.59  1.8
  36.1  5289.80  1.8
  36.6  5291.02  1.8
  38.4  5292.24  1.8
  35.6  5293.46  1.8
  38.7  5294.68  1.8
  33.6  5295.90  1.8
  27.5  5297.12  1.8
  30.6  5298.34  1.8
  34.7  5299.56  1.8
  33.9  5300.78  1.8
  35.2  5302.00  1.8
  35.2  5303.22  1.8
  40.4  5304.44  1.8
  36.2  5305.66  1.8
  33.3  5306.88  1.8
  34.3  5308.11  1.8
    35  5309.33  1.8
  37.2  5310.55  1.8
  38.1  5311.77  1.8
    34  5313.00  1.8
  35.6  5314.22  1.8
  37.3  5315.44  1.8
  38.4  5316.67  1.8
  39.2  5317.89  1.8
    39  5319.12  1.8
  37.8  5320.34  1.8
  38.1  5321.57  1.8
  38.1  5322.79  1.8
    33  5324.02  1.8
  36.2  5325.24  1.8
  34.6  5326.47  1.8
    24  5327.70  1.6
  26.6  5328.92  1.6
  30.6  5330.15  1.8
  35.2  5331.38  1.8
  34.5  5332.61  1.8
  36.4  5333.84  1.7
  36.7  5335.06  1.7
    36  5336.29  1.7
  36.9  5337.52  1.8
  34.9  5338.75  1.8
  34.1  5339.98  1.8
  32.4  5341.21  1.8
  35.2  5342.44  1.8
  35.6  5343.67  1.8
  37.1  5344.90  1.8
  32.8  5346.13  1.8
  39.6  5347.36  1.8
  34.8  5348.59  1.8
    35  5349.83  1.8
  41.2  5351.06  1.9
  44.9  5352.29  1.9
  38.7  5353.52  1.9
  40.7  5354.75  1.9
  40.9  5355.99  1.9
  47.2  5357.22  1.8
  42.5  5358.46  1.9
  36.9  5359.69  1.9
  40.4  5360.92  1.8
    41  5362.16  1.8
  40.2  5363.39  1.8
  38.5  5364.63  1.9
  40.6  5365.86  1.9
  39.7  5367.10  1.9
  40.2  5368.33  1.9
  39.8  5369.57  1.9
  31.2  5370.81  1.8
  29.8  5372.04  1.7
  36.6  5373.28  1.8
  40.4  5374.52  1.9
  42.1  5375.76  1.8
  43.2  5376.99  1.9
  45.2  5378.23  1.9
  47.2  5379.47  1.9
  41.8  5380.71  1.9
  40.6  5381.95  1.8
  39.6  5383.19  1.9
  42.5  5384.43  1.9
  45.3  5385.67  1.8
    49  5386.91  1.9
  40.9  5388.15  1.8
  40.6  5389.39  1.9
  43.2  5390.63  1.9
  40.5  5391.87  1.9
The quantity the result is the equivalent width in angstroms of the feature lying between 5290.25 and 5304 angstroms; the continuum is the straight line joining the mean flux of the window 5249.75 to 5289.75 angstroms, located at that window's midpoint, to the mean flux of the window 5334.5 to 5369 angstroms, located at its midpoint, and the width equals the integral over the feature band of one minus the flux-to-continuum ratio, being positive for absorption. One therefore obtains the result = -0.2 angstroms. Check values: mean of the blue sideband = 32.1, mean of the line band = 34.6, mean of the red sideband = 38.4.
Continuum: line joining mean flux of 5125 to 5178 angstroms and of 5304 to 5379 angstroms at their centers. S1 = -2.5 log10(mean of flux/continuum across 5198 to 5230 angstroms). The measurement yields 0.082 mag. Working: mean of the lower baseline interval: 24.7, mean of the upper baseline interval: 37.2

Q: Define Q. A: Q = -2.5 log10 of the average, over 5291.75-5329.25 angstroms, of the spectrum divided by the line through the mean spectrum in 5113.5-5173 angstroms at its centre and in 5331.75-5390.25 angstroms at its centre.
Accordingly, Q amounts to 0.03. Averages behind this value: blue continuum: 25.7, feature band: 35.2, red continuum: 39.2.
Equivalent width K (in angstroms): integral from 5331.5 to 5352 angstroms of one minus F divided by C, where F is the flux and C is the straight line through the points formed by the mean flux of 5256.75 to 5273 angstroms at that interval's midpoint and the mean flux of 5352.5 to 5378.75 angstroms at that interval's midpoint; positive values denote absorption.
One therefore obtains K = 0.64 angstroms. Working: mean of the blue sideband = 28.3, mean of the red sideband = 39.9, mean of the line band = 36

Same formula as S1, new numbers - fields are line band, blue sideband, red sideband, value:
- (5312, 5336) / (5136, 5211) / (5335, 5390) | 0.03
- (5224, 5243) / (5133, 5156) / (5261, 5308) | -0.08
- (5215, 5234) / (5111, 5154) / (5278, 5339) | -0.02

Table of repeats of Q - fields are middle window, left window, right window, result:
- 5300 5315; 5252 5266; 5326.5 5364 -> -0.05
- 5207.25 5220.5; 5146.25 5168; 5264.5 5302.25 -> 0.09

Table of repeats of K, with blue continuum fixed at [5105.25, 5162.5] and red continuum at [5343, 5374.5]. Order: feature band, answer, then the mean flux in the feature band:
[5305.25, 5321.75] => -0.2 angstroms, 36.6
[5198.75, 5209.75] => 3.5 angstroms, 20.6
